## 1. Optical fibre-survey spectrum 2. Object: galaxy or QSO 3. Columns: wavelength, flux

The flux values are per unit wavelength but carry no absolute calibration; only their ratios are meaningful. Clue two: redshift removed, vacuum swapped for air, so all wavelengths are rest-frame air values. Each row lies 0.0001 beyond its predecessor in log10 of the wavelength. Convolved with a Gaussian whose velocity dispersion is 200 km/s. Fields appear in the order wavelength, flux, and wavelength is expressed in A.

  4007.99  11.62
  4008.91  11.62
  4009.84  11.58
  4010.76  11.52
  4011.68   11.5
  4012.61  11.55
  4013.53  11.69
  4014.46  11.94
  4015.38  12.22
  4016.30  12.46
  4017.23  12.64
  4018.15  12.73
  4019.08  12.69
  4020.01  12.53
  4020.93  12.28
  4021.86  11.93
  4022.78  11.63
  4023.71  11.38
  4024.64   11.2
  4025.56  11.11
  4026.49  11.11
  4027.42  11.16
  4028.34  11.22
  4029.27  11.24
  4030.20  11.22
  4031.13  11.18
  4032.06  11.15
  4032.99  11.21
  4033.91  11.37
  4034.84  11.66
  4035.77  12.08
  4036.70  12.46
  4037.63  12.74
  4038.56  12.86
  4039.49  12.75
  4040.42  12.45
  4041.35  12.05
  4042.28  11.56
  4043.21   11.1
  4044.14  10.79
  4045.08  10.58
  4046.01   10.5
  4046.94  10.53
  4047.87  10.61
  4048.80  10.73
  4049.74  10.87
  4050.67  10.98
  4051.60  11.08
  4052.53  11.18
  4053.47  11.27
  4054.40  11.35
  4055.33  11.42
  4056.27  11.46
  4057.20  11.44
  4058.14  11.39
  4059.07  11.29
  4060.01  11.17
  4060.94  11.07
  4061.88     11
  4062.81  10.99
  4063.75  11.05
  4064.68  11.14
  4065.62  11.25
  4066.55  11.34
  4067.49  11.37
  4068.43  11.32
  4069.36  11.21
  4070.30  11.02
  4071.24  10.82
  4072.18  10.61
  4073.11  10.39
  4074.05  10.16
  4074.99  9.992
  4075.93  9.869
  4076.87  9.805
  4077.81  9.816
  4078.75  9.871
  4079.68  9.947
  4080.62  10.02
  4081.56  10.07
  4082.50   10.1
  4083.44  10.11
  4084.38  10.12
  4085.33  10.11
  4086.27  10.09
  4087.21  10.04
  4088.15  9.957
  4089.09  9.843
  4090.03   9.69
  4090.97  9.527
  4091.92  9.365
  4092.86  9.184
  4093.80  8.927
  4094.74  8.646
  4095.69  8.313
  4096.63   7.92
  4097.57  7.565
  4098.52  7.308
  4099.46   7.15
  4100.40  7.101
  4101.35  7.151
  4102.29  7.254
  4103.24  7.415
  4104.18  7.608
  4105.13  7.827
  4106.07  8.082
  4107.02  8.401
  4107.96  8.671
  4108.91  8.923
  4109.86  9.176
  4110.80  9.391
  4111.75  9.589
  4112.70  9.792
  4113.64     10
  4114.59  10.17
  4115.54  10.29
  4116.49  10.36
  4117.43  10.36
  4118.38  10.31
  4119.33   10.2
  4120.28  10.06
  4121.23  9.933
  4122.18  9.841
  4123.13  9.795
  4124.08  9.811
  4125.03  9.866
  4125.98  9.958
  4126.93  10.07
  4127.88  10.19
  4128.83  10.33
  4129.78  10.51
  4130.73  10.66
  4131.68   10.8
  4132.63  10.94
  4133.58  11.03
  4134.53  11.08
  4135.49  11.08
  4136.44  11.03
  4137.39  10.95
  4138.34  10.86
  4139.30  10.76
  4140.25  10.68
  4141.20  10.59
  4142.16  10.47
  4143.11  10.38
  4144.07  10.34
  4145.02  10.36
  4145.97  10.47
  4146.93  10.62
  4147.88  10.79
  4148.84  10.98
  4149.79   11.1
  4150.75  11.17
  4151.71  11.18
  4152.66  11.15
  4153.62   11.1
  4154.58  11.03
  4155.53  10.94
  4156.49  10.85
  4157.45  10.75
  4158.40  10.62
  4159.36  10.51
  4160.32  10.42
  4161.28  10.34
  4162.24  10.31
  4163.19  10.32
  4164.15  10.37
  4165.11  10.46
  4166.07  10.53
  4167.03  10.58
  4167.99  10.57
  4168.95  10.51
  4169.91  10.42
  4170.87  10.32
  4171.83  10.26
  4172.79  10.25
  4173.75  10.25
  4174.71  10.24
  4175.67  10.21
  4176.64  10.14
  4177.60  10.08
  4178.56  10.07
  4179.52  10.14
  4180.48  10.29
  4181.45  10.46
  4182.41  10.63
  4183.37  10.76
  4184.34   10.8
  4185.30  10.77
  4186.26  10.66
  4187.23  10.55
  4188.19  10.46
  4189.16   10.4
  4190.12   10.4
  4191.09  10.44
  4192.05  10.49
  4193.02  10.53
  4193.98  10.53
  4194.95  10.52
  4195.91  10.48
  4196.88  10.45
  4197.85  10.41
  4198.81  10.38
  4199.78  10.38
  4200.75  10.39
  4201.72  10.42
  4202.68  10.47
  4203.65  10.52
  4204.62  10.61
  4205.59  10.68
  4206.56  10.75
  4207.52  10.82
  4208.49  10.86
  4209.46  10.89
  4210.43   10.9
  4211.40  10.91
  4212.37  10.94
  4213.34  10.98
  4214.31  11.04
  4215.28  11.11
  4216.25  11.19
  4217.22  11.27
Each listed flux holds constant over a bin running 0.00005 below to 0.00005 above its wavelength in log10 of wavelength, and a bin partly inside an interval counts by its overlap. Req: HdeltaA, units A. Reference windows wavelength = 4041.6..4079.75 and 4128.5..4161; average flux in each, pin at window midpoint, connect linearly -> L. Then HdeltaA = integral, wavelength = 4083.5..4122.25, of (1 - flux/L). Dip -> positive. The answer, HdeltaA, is 6.3 A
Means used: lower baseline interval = 10.9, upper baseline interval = 10.8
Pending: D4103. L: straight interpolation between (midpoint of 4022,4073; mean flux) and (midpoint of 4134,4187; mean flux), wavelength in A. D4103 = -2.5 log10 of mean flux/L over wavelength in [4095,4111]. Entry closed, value 0.35 mag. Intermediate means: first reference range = 11.3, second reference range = 10.6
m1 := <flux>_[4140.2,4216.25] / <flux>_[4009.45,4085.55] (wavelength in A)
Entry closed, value 0.94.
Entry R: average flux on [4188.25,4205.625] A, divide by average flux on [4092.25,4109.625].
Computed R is 1.31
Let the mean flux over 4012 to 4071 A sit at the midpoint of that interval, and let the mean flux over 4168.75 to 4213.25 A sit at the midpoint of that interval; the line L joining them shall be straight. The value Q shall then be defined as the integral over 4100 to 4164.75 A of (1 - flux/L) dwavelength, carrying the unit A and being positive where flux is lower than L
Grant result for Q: 4.7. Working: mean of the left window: 11.5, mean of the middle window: 10.1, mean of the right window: 10.5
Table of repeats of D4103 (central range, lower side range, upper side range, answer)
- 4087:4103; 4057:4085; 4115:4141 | 0.238 mag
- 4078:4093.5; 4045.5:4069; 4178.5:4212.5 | 0.118 mag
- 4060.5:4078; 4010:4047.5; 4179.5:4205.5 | 0.063 mag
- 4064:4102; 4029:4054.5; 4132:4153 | 0.154 mag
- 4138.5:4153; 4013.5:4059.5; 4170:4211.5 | 0.007 mag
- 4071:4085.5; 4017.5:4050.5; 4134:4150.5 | 0.115 mag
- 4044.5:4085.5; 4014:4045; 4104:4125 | 0.011 mag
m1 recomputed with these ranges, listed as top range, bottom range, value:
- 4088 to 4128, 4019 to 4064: 0.79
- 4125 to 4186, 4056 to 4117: 1.09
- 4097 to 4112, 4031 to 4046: 0.68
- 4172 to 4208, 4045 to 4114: 1.06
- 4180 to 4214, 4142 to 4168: 0.99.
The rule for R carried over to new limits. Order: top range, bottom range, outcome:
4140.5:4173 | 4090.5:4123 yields 1.20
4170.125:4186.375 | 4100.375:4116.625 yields 1.19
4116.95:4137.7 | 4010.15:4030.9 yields 0.88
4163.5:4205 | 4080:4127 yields 1.13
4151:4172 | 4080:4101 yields 1.16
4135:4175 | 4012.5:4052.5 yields 0.92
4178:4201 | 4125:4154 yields 0.98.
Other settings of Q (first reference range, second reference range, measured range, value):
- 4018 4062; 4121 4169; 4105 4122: 2.0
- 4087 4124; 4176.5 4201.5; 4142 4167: -2.1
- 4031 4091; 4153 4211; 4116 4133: 0.8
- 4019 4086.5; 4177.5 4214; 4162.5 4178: 0.5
